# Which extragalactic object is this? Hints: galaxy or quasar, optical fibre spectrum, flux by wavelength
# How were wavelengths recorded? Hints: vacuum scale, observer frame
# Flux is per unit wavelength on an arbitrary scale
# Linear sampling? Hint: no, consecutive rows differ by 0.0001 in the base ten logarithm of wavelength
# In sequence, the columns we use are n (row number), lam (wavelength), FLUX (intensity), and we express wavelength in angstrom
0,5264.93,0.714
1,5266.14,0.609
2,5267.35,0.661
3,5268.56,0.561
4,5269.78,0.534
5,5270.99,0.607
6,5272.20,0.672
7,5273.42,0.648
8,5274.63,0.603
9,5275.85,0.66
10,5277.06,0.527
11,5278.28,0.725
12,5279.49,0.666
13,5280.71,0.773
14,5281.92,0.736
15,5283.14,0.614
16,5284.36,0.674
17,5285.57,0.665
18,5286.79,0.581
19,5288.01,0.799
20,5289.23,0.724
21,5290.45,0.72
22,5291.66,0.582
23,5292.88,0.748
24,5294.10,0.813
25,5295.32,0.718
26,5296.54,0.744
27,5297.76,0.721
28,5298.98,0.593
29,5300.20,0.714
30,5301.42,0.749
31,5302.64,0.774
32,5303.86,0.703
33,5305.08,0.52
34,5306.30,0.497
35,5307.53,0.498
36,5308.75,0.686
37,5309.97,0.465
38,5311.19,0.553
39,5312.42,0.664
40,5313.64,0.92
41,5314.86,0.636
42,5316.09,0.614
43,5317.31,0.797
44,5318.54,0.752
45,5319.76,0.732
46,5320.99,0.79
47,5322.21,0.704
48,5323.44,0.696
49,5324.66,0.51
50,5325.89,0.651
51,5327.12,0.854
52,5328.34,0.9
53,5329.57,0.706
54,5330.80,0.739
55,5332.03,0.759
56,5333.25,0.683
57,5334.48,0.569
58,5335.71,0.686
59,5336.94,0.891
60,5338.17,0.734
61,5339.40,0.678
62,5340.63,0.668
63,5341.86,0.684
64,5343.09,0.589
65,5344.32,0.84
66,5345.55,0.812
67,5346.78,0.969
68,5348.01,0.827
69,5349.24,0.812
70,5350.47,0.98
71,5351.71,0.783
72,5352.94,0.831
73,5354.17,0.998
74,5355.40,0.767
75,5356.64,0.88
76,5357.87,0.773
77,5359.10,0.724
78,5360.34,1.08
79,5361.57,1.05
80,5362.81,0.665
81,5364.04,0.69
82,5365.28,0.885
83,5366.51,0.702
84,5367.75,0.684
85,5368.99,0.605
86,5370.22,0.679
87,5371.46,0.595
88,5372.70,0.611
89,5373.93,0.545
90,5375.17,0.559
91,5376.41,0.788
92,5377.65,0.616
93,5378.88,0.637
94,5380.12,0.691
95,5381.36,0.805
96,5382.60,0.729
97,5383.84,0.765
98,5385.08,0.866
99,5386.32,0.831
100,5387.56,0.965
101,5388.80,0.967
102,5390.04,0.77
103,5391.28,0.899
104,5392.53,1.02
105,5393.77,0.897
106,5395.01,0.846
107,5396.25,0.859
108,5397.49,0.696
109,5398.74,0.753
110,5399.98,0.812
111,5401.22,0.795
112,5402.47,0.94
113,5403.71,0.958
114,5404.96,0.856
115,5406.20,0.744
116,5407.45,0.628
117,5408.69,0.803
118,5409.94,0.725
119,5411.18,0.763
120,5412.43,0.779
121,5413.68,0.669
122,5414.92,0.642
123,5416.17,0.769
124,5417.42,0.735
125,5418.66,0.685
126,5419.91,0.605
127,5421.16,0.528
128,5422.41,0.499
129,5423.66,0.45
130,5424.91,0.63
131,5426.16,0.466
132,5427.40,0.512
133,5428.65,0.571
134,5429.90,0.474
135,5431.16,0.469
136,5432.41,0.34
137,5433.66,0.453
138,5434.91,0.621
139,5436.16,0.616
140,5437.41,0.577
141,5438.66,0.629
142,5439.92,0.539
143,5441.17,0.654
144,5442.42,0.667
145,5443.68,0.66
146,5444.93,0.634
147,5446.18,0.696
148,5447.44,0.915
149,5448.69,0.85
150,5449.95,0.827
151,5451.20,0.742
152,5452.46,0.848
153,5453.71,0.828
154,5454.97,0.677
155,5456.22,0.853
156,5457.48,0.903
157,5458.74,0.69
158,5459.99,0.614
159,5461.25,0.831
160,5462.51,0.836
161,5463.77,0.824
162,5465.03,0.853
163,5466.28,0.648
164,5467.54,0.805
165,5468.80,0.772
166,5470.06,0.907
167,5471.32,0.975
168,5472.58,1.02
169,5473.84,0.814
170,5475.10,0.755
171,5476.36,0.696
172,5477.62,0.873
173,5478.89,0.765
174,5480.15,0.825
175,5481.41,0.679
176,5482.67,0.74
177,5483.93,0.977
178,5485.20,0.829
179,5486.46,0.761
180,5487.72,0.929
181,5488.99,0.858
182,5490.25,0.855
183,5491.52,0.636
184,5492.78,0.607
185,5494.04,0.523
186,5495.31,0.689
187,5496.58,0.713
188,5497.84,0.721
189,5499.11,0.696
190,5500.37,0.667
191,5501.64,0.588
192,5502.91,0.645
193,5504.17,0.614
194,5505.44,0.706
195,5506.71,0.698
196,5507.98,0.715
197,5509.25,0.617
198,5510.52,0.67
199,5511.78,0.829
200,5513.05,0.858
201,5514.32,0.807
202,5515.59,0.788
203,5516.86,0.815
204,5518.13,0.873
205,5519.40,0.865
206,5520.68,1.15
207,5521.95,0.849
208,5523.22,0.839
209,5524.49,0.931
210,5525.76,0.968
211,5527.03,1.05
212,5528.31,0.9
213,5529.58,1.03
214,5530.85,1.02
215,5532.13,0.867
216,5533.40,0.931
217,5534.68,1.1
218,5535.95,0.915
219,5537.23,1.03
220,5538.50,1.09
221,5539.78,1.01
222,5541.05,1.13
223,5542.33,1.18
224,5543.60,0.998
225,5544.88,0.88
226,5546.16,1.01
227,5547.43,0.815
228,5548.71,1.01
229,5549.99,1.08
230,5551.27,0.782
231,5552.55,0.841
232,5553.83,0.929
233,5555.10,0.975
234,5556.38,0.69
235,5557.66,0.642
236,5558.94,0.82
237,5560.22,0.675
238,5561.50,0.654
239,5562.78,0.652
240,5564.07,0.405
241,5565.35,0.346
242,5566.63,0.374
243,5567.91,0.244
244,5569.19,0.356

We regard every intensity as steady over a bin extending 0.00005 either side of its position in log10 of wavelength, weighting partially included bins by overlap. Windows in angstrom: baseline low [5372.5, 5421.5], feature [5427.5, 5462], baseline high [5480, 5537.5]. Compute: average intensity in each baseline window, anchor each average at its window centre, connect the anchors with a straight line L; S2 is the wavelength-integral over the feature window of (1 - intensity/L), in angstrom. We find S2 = 5.0 angstrom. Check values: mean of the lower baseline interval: 0.767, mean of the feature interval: 0.671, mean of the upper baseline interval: 0.811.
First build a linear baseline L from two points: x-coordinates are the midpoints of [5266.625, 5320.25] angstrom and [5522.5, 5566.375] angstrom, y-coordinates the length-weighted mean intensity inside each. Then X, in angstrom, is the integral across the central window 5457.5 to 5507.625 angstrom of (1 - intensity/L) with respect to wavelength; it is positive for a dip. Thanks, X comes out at 4.1 angstrom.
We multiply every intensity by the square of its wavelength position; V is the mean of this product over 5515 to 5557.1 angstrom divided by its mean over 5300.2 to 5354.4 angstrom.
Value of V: 1.4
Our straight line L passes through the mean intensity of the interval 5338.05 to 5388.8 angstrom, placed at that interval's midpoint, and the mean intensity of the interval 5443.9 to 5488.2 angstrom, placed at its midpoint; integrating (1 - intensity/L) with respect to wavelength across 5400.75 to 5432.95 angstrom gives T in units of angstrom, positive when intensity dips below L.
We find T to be 5.4 angstrom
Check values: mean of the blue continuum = 0.768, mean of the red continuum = 0.804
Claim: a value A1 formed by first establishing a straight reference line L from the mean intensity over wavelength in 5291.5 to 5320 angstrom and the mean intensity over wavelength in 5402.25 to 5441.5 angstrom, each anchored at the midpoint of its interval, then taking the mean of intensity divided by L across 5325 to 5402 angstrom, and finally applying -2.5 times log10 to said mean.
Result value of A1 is -0.187 mag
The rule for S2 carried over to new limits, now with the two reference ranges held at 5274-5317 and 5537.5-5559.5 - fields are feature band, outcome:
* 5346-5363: -3.26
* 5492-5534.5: 4.86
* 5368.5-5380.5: 1.93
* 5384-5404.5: -2.43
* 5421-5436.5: 5.79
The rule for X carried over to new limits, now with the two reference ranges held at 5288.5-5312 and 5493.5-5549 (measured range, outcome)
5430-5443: 3.8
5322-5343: -0.6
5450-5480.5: 0.1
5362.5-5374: 0.8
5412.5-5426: 2.5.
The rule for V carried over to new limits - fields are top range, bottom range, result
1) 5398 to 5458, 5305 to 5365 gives 0.95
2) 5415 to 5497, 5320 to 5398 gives 0.96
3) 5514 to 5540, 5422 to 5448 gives 1.70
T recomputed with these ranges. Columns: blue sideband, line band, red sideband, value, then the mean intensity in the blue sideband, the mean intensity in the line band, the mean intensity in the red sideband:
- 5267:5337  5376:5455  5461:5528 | 3.3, 0.679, 0.714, 0.792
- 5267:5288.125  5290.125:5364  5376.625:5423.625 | -4.2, 0.647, 0.737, 0.768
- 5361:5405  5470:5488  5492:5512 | -3.8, 0.777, 0.832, 0.665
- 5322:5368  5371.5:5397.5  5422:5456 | -2.4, 0.776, 0.777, 0.628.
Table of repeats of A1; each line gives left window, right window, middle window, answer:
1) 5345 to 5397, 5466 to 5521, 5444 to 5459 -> -0.01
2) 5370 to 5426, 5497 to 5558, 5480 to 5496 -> 0.10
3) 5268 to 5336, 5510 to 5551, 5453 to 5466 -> 0.10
